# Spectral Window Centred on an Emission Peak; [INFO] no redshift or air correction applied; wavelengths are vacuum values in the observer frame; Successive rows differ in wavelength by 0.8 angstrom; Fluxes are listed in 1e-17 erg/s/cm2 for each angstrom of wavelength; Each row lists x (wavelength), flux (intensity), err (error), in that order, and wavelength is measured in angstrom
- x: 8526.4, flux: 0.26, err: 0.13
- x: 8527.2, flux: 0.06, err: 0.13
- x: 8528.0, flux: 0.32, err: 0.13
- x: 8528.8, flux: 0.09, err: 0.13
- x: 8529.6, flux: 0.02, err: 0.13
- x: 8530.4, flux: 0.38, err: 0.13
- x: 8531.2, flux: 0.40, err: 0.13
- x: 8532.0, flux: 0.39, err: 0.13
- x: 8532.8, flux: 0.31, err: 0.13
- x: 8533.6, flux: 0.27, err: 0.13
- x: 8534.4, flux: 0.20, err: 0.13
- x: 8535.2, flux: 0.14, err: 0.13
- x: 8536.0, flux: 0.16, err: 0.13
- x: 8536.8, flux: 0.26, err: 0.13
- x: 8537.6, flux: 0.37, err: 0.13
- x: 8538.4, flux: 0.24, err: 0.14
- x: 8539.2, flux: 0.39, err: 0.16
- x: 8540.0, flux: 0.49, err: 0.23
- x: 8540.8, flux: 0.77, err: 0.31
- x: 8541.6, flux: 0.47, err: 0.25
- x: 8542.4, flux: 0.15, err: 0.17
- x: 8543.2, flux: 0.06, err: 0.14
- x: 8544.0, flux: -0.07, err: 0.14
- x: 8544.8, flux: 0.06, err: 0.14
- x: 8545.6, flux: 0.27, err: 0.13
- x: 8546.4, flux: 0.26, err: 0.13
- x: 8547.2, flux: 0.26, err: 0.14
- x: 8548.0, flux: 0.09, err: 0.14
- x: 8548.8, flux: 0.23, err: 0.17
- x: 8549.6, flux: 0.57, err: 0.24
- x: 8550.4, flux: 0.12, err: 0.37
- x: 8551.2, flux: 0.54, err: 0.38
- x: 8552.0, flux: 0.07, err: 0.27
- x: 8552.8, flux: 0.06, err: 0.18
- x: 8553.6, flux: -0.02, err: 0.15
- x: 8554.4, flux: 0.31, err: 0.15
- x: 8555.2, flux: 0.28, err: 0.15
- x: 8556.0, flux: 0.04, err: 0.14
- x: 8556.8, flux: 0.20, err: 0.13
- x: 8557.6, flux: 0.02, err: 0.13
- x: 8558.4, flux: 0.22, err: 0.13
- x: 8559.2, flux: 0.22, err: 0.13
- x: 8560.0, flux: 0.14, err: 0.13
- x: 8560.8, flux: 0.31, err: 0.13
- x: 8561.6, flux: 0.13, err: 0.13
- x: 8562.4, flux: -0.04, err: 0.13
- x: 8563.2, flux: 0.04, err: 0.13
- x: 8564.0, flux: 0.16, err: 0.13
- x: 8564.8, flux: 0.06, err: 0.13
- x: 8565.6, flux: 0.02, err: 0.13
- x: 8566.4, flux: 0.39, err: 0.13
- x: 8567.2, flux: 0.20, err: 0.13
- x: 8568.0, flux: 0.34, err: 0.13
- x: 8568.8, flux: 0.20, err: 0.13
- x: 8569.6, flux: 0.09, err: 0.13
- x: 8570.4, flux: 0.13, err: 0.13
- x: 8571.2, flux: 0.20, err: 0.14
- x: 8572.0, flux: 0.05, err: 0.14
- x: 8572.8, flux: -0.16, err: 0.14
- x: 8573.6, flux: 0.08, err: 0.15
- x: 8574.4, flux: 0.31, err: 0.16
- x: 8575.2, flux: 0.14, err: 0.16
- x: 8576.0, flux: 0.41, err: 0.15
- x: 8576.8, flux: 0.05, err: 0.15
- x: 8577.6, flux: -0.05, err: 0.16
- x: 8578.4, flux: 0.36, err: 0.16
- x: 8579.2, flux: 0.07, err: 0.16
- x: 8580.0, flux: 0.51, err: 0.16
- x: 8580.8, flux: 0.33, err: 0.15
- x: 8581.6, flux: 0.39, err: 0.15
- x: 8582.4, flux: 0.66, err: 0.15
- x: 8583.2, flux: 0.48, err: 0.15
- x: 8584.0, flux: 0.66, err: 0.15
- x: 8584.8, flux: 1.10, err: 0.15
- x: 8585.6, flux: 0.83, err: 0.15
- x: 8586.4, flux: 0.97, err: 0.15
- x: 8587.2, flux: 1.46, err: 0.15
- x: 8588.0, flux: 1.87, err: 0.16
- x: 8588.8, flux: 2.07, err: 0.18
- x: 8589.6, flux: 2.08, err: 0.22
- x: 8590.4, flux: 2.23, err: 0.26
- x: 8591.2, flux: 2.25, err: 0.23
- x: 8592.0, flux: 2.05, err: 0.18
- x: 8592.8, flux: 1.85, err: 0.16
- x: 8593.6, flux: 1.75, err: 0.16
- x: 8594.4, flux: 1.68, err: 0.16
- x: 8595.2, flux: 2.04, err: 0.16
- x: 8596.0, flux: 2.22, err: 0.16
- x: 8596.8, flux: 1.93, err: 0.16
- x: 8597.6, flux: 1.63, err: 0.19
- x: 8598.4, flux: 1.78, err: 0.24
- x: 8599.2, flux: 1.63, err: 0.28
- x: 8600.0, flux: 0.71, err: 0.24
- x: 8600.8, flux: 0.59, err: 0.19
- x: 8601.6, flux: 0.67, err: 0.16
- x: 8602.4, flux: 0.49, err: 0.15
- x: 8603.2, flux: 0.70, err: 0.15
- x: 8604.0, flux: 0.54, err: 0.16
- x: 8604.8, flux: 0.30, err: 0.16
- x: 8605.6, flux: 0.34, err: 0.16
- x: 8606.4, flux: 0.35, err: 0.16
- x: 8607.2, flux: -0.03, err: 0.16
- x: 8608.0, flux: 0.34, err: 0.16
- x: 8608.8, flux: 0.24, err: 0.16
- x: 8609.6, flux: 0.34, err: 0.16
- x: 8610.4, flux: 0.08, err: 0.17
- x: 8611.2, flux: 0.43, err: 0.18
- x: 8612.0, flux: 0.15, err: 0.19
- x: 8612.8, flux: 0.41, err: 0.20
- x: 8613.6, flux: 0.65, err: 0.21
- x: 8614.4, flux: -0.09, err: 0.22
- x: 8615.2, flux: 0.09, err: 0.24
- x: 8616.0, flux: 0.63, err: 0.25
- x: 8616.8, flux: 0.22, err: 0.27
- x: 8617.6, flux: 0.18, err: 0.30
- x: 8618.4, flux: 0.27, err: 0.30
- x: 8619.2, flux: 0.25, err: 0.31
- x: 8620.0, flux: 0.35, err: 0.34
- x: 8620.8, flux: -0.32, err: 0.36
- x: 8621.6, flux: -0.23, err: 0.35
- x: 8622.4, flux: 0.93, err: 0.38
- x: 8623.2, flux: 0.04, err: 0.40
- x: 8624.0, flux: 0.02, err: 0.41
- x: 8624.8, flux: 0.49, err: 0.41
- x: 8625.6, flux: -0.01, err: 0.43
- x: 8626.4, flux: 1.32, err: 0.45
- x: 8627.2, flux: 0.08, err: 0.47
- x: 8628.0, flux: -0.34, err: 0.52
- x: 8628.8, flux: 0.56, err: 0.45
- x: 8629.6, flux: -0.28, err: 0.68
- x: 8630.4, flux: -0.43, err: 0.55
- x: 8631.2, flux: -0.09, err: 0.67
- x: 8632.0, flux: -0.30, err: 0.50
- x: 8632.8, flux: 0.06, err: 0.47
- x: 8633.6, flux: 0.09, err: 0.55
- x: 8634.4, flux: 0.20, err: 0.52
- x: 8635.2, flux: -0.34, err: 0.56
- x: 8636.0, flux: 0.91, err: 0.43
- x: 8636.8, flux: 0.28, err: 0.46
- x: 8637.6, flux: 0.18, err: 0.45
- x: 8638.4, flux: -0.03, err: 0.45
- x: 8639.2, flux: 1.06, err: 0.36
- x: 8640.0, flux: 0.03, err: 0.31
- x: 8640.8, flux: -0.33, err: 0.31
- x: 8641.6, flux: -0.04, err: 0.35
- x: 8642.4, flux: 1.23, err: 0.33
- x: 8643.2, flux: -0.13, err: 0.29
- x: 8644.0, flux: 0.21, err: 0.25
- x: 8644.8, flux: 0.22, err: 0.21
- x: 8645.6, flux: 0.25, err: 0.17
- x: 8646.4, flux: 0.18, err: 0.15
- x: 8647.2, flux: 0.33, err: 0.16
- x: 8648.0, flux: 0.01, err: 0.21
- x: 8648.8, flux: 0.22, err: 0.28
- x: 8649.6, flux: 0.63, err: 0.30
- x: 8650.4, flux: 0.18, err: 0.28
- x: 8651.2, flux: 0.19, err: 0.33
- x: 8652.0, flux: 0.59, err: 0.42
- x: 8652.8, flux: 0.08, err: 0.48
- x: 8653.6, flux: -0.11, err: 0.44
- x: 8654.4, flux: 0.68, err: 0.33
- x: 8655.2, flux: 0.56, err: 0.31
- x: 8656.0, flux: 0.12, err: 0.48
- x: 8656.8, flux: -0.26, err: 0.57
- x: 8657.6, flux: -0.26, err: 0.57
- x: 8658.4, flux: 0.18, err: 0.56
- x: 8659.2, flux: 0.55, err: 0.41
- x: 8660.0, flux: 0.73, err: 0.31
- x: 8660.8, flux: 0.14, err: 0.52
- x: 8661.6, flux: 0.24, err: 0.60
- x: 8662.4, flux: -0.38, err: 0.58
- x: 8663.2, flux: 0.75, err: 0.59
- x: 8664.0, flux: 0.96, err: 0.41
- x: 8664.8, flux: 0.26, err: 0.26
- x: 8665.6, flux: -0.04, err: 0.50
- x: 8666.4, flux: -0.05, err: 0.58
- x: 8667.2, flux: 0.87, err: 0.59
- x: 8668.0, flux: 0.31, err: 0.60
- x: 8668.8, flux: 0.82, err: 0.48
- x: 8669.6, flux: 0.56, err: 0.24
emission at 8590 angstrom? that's [O II]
